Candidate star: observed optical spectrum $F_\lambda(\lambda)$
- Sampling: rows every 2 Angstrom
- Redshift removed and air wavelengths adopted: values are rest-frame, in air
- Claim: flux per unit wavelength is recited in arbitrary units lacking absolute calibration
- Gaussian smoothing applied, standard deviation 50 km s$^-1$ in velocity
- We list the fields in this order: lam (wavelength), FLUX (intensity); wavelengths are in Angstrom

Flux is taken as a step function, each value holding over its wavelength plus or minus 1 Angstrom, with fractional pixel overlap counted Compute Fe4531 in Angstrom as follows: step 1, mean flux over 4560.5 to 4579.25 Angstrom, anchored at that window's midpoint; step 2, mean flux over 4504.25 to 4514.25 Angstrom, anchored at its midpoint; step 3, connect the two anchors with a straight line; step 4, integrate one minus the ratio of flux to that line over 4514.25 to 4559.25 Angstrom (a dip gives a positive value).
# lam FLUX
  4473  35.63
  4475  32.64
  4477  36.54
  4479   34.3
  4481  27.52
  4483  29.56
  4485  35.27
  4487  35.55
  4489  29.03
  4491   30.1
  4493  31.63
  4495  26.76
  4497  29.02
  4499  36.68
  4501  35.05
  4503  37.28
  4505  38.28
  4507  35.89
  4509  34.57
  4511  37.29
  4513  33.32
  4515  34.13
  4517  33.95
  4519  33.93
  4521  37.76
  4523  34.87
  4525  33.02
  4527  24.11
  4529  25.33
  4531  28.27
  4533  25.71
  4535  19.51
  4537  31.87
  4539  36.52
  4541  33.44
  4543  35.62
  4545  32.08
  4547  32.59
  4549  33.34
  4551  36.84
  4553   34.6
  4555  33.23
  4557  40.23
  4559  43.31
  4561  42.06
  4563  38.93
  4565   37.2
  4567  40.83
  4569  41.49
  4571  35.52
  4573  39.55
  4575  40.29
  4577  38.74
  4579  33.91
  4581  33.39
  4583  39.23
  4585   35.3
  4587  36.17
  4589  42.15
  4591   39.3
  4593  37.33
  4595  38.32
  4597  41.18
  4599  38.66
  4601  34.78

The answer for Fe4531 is 5.6 Angstrom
